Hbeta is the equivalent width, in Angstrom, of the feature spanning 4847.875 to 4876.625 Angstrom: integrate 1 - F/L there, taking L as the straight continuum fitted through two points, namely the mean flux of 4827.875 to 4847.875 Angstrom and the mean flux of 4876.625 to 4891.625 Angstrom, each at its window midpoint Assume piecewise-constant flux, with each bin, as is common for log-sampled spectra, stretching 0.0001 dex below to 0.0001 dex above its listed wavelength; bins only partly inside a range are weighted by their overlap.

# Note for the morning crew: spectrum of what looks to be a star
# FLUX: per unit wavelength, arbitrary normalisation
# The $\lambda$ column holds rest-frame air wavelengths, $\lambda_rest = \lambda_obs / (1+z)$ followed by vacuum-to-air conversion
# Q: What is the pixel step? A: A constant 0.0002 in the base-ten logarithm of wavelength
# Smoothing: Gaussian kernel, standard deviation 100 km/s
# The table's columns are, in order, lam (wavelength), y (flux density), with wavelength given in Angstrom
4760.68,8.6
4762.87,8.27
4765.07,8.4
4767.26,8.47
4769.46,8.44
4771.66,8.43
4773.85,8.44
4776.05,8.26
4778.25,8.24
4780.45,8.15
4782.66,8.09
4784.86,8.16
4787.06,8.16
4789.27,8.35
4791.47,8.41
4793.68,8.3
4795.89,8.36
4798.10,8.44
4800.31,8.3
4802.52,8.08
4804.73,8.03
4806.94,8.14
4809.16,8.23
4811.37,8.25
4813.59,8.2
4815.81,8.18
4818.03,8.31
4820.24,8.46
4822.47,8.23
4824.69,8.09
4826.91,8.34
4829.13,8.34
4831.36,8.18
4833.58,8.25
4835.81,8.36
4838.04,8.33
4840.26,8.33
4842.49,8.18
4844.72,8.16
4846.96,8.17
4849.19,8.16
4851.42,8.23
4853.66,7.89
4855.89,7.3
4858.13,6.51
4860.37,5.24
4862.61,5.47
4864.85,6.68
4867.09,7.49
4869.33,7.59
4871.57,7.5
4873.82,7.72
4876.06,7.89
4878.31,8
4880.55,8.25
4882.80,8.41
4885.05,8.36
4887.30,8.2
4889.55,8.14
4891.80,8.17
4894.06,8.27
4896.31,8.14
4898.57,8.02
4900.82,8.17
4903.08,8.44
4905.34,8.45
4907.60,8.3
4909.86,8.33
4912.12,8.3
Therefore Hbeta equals 3.6 Angstrom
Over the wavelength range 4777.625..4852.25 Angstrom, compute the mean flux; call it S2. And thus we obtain 8.24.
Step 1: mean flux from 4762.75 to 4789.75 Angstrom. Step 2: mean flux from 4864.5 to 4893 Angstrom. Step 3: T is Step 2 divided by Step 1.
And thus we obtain 1.0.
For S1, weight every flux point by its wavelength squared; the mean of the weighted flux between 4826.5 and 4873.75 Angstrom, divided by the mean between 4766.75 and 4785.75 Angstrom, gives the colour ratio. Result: 0.9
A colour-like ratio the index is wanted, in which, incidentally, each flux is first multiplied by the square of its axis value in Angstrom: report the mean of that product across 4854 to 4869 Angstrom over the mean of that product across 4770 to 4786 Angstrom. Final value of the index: 0.83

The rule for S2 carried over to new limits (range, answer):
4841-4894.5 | 7.66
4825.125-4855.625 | 8.2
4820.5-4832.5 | 8.25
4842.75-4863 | 7.34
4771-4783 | 8.27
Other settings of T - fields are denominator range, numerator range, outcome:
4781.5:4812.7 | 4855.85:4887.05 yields 0.89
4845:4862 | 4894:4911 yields 1.13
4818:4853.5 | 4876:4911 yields 1.00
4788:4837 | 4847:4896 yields 0.92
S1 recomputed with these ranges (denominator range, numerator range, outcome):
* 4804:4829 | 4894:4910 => 1.04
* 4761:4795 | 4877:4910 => 1.04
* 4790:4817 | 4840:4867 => 0.91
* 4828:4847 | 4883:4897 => 1.02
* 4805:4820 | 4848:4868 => 0.87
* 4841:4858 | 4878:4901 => 1.05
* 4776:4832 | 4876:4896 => 1.03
